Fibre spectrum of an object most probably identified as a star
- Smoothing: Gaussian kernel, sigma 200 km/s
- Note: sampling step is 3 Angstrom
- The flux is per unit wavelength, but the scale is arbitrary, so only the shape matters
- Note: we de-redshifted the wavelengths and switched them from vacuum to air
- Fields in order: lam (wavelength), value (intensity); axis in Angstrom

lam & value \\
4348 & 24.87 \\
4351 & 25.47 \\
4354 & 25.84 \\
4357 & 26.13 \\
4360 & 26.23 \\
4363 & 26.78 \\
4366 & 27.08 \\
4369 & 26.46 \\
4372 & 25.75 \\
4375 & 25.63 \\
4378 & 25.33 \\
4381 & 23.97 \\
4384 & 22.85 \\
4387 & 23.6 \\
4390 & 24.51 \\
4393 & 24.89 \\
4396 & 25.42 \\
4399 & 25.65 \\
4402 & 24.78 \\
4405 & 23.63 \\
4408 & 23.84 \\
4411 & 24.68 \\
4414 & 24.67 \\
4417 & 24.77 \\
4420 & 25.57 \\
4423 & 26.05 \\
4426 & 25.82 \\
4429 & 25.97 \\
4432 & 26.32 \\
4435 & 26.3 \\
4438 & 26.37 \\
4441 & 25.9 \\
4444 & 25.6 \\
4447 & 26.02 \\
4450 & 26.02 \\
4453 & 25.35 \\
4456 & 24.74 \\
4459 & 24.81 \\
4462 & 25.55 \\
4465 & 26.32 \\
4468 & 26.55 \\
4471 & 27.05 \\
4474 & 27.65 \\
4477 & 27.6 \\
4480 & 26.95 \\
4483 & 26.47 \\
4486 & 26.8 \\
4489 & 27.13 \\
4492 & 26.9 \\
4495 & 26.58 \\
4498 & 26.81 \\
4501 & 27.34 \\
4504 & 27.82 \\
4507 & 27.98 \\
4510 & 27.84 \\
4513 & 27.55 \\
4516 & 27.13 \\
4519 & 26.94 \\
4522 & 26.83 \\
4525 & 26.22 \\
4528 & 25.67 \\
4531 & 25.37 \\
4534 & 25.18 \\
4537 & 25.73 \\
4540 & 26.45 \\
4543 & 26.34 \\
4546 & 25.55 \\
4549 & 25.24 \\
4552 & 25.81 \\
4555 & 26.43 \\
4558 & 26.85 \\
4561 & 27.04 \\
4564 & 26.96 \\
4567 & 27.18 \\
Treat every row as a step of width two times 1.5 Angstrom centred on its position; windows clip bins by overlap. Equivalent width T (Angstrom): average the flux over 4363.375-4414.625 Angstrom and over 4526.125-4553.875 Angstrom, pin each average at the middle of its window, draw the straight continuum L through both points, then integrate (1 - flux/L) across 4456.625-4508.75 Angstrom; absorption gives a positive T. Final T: -2.86 Angstrom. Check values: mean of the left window 24.9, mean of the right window 25.7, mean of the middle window 26.8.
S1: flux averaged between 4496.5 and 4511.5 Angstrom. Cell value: 27.6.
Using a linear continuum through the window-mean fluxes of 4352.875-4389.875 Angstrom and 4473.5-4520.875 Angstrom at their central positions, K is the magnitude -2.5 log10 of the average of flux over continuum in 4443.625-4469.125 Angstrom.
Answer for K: 0.04 mag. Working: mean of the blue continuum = 25.4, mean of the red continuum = 27.2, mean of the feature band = 25.7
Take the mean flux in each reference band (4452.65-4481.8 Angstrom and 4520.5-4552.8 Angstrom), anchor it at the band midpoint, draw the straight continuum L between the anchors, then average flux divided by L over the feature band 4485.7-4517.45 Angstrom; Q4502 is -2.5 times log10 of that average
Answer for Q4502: -0.049 mag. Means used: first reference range 26.3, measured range 27.3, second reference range 25.9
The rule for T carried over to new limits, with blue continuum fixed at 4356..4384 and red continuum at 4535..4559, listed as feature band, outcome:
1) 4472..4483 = -0.57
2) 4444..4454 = 0.03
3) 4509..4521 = -0.63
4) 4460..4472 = -0.17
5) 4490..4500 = -0.34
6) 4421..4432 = -0.06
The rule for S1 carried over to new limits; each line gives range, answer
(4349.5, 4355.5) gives 25.7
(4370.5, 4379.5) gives 25.6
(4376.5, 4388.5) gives 23.9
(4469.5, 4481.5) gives 27.3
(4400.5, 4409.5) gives 24.1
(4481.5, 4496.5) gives 26.8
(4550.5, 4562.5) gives 26.5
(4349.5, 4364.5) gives 26.1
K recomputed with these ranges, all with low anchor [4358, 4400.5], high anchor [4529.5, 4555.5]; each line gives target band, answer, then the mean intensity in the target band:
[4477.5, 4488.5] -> -0.05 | 26.9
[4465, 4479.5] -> -0.06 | 27.1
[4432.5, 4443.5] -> -0.03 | 26.1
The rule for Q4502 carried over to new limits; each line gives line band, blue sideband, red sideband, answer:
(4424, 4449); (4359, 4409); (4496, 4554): -0.02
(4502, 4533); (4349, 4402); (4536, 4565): -0.03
